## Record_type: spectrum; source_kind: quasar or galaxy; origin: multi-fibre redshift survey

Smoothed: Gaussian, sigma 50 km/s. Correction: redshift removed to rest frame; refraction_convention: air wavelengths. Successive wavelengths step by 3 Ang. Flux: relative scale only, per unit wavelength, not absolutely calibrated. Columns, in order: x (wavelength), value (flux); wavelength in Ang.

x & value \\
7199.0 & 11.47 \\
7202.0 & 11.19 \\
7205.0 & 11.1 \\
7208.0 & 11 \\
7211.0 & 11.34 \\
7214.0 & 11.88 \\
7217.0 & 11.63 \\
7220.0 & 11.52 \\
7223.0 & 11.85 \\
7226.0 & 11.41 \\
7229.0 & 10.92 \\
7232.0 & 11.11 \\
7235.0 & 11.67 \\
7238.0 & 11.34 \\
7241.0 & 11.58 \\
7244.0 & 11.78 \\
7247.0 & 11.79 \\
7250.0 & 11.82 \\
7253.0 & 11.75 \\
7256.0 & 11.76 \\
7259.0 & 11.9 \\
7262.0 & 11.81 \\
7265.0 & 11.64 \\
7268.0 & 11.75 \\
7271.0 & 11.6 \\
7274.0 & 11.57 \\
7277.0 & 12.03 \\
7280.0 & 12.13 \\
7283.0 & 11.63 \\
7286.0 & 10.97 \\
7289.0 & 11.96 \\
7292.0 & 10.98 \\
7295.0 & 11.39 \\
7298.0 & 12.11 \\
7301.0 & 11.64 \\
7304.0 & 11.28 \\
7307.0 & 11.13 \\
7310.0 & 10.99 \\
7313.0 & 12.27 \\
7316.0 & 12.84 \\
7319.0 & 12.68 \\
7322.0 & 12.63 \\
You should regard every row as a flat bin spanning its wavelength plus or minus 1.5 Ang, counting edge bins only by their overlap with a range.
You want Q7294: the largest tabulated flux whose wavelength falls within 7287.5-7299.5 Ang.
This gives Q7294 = 12.11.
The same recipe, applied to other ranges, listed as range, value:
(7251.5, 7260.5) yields 11.9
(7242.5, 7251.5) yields 11.82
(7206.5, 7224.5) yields 11.88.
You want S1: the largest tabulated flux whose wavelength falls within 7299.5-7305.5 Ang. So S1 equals 11.64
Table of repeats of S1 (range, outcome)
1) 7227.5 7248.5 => 11.79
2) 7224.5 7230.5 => 11.41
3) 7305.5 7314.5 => 12.27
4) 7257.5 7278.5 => 12.03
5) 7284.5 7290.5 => 11.96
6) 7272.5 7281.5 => 12.13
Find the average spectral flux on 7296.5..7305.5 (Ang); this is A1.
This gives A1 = 11.7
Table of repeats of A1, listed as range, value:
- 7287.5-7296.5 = 11.4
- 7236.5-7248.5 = 11.6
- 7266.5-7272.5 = 11.7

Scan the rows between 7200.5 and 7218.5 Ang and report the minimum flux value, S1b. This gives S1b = 11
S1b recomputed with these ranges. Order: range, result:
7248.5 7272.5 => 11.6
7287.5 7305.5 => 10.98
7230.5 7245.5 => 11.11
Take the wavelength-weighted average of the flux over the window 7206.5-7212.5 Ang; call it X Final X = 11.2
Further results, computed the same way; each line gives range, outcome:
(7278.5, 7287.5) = 11.6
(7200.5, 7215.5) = 11.3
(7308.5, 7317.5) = 12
